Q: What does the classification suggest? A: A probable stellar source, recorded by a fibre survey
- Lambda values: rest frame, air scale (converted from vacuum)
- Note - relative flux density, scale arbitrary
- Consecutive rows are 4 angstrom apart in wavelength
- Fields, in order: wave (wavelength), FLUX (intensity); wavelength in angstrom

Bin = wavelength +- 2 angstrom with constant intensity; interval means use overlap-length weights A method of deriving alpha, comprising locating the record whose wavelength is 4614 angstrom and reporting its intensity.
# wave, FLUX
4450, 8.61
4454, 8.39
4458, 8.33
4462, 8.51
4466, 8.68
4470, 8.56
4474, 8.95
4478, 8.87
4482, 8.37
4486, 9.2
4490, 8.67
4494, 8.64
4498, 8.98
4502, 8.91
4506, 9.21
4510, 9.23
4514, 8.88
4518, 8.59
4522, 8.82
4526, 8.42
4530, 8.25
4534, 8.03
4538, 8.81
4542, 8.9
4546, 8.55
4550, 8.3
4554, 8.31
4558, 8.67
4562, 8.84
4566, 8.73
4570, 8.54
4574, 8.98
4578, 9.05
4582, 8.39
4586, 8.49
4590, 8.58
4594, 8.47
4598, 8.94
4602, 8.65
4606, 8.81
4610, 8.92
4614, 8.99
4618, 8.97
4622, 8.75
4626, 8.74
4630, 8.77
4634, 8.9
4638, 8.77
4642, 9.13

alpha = 8.99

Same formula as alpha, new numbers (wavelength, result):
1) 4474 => 8.95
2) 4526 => 8.42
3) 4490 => 8.67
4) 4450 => 8.61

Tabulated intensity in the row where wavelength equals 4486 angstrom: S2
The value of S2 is 9.2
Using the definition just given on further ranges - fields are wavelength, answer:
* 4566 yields 8.73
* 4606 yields 8.81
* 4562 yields 8.84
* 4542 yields 8.9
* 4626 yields 8.74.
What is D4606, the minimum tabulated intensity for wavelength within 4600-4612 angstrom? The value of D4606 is 8.65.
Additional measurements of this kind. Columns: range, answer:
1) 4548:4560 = 8.3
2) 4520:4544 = 8.03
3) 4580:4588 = 8.39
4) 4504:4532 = 8.25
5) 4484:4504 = 8.64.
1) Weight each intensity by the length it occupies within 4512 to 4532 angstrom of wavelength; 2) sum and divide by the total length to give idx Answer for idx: 8.59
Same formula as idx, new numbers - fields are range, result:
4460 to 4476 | 8.68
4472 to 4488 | 8.85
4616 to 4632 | 8.81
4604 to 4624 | 8.89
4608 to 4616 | 8.96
